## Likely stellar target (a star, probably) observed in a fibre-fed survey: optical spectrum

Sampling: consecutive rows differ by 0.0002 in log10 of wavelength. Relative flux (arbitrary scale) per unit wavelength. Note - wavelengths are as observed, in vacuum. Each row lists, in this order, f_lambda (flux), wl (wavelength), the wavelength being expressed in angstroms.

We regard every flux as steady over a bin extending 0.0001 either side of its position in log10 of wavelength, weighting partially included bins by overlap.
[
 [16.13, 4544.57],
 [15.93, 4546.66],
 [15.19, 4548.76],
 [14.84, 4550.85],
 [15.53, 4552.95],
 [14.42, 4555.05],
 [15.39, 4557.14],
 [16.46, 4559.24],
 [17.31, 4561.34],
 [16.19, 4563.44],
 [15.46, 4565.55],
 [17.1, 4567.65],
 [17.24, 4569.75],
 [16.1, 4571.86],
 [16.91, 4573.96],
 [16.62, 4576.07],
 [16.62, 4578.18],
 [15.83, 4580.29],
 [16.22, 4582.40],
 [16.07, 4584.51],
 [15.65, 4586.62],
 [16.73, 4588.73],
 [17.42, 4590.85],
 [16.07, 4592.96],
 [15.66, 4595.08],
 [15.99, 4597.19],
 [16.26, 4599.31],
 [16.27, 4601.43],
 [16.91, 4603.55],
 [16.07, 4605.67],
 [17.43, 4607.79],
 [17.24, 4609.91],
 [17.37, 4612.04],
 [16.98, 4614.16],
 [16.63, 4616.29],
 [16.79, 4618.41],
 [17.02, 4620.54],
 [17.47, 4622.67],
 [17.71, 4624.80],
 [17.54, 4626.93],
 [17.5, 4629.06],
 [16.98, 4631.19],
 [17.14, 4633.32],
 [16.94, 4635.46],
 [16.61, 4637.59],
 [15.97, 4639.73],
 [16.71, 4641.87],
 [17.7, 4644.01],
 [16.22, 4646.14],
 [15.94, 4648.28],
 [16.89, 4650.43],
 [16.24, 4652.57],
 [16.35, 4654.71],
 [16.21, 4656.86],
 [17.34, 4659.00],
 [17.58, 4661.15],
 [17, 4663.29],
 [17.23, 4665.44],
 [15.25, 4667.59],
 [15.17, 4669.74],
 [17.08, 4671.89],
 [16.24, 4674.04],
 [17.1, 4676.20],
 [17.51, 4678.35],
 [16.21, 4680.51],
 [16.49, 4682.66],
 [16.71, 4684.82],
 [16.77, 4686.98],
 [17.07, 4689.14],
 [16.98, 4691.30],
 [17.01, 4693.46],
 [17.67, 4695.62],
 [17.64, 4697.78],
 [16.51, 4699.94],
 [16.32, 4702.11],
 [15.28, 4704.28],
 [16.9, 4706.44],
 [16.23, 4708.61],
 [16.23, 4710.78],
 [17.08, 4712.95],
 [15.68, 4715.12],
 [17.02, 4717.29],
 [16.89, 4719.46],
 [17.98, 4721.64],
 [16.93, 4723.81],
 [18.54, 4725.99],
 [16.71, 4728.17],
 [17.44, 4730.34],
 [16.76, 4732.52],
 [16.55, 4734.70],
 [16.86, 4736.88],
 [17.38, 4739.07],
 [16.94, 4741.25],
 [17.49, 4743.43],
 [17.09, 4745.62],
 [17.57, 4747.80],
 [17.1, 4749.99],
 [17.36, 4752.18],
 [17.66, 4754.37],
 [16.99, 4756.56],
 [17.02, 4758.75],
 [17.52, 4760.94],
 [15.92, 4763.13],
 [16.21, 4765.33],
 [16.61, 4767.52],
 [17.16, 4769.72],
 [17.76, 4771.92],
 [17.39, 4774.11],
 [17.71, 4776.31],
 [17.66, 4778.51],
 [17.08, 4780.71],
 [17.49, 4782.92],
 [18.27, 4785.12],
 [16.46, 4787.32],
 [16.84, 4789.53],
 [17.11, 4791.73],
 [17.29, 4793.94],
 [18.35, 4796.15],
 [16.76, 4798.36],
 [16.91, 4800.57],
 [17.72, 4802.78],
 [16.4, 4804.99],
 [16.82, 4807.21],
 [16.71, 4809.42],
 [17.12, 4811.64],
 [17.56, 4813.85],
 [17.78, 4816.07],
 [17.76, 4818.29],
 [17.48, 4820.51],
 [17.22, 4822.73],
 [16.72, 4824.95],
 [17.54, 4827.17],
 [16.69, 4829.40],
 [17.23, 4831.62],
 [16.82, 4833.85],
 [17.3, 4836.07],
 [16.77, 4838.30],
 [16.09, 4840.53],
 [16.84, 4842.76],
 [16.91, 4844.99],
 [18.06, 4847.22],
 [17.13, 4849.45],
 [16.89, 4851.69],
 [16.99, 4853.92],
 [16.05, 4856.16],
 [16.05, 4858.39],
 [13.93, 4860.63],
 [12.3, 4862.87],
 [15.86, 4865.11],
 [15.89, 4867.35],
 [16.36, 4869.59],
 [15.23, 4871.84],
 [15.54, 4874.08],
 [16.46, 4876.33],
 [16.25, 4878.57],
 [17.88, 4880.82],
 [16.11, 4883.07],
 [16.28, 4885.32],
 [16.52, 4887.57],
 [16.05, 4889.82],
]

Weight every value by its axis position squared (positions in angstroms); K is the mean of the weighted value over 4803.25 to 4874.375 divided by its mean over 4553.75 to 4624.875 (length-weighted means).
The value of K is 1.1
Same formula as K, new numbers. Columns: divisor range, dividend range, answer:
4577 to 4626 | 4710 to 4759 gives 1.09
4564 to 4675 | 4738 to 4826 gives 1.11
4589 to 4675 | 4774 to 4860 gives 1.11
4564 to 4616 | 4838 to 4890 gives 1.10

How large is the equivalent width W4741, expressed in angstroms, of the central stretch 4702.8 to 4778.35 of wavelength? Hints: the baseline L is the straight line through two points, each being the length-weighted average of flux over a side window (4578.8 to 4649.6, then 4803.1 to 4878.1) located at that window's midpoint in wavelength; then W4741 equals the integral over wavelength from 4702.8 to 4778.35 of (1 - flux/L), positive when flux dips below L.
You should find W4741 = -1.72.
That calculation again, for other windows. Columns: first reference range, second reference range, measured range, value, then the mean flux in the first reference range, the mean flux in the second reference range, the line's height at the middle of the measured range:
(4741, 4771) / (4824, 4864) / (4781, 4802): -0.6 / 17.1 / 16.5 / 16.8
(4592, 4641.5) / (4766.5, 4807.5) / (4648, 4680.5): 0.6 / 16.8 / 17.3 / 16.9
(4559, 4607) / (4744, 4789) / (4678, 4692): 0.1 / 16.4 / 17.2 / 16.8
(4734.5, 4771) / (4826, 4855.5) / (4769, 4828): -1.0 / 17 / 17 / 17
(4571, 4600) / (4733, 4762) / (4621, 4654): -0.6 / 16.3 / 17.2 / 16.6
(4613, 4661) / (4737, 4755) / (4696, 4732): 0.7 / 16.9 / 17.3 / 17.2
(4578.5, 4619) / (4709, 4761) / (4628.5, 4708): 0.5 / 16.5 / 17.1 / 16.8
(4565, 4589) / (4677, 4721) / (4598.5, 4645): -1.3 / 16.4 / 16.7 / 16.5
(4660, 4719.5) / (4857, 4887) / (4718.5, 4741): -1.0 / 16.7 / 15.7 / 16.5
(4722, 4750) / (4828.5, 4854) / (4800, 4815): 0.0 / 17.2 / 17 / 17.1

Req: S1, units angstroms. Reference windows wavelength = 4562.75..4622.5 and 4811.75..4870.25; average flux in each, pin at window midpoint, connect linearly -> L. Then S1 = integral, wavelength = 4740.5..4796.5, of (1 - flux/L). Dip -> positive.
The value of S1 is -2.1 angstroms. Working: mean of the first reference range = 16.5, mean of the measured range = 17.2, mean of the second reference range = 16.6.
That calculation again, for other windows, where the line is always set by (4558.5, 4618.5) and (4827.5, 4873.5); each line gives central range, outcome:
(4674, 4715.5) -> -0.7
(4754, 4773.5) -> -0.7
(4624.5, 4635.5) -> -0.5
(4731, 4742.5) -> -0.4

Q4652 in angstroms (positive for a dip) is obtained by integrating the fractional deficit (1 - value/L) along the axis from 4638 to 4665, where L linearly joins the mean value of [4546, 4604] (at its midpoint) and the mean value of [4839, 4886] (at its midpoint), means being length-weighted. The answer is -0.9 angstroms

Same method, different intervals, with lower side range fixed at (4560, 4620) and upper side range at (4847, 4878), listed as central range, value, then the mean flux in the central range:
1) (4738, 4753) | -1.04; 17.3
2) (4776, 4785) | -0.83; 17.5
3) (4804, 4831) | -2.01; 17.2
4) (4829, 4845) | -0.92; 16.8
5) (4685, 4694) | -0.35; 16.9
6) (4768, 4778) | -0.86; 17.5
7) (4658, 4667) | -0.45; 17.2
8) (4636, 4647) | -0.17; 16.7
